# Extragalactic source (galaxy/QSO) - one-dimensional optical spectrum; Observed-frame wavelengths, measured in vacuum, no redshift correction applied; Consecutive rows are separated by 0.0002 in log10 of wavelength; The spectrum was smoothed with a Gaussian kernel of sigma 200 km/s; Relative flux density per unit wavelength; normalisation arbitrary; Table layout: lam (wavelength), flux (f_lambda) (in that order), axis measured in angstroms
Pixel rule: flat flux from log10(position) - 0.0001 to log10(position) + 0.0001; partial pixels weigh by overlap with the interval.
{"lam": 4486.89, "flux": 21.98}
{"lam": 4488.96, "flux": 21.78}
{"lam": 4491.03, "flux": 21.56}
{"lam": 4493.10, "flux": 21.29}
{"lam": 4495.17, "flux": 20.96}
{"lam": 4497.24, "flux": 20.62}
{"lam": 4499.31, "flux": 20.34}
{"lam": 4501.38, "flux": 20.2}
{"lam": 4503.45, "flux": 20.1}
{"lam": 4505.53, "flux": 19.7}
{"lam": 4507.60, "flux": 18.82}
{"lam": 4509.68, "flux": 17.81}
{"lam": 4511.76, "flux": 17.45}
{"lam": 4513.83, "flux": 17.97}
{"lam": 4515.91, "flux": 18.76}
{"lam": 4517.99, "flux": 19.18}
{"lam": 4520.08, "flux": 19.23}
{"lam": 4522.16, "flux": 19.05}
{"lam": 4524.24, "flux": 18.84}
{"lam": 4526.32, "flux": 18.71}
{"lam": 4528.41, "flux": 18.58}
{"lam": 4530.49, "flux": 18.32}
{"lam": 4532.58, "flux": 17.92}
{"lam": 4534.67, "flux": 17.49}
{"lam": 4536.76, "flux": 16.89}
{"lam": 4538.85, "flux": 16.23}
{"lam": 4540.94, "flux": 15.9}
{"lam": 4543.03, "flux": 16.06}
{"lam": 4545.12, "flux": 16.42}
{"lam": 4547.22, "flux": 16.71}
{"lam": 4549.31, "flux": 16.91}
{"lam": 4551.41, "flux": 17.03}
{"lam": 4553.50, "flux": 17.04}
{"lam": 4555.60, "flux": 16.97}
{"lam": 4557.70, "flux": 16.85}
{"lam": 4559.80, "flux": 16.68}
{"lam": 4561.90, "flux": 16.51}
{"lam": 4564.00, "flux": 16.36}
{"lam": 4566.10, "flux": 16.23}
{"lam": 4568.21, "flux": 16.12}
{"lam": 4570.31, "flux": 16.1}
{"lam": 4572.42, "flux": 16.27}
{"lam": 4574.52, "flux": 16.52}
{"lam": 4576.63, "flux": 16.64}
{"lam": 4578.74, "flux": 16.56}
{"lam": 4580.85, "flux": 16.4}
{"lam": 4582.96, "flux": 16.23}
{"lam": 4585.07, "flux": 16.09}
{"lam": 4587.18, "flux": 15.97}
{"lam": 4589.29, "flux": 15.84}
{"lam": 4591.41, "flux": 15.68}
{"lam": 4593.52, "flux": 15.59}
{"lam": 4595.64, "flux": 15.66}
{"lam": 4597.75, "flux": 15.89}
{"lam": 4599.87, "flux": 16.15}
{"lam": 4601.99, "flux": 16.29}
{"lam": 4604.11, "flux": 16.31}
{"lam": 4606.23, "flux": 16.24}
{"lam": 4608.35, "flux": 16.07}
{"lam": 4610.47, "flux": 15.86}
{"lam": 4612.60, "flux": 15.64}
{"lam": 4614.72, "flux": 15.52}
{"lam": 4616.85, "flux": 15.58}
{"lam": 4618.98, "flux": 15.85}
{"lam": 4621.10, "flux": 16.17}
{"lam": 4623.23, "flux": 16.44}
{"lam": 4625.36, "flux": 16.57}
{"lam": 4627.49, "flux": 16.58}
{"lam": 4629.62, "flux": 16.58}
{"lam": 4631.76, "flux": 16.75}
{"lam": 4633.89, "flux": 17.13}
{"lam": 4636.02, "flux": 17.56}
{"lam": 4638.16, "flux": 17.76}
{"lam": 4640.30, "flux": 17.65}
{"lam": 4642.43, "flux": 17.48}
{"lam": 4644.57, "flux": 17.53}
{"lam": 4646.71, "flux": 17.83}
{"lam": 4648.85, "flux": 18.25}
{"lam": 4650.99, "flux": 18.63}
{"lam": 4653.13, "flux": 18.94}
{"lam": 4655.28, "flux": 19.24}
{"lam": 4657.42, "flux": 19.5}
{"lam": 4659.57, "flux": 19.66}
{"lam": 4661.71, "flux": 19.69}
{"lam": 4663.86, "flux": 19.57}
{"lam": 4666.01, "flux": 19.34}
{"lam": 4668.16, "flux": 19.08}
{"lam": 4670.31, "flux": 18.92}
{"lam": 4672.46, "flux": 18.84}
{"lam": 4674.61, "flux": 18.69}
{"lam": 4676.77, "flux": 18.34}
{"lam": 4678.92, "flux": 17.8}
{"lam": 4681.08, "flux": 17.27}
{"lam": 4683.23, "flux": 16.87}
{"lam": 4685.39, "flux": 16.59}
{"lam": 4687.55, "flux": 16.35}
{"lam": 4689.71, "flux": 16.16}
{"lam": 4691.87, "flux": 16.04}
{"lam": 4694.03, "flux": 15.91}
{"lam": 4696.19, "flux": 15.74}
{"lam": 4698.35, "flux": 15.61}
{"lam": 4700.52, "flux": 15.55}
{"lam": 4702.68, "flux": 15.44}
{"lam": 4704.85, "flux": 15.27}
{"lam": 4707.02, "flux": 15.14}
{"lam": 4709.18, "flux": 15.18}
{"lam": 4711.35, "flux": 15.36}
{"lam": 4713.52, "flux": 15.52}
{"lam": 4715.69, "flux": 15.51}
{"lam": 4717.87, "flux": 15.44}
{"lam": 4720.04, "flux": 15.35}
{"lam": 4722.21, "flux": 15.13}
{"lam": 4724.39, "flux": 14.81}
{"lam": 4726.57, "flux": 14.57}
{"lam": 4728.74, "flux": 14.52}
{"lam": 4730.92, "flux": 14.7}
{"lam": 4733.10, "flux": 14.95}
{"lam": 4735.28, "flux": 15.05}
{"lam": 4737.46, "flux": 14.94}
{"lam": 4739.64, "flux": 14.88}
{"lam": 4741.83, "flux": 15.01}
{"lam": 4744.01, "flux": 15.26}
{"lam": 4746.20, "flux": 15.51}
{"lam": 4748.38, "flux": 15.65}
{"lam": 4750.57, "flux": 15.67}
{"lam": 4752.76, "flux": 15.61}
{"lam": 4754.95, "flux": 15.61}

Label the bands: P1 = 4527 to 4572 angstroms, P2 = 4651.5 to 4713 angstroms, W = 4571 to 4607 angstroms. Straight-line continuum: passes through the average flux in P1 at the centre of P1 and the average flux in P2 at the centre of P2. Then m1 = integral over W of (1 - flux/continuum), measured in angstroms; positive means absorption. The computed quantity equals 1.8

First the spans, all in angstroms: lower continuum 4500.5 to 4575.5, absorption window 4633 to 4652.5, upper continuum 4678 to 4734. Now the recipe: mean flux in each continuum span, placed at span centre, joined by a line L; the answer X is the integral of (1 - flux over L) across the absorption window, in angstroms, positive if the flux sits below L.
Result -1.7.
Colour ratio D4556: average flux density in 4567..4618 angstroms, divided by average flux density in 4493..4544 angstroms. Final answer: 0.86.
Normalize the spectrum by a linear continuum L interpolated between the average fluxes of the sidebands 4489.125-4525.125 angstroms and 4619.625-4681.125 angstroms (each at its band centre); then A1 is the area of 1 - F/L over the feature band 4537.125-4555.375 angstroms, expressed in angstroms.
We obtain 2.5 angstroms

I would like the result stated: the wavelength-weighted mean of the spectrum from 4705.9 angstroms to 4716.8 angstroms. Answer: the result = 15.3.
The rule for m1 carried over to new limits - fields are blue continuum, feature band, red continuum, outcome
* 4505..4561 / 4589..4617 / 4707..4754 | 1.5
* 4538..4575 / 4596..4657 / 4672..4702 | -0.9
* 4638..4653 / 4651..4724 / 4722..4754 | -1.6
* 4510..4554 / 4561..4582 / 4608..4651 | 1.1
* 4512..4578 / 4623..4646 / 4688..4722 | -1.2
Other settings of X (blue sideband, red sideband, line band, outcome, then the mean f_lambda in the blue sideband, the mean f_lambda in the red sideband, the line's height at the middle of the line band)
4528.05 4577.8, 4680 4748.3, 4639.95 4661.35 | -3.44 angstroms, 16.8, 15.5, 16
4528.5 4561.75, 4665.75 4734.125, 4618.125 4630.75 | 0.14 angstroms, 16.9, 16.2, 16.6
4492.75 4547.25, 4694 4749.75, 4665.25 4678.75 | -2.32 angstroms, 18.5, 15.2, 16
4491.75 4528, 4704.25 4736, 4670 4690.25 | -2.10 angstroms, 19.4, 15.1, 15.9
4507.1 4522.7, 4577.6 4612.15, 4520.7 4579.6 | 1.39 angstroms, 18.5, 16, 17.4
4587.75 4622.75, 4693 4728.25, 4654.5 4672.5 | -4.34 angstroms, 15.9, 15.3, 15.6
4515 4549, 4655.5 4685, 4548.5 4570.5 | 1.59 angstroms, 17.7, 18.7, 17.9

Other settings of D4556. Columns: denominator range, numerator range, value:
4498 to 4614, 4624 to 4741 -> 0.98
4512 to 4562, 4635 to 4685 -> 1.05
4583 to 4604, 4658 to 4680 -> 1.19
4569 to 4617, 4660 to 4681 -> 1.17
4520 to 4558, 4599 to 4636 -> 0.93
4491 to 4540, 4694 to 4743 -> 0.80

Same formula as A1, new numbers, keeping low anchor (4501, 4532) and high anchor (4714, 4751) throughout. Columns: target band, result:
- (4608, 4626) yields 1.2 angstroms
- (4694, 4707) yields 0.1 angstroms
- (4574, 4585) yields 0.8 angstroms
